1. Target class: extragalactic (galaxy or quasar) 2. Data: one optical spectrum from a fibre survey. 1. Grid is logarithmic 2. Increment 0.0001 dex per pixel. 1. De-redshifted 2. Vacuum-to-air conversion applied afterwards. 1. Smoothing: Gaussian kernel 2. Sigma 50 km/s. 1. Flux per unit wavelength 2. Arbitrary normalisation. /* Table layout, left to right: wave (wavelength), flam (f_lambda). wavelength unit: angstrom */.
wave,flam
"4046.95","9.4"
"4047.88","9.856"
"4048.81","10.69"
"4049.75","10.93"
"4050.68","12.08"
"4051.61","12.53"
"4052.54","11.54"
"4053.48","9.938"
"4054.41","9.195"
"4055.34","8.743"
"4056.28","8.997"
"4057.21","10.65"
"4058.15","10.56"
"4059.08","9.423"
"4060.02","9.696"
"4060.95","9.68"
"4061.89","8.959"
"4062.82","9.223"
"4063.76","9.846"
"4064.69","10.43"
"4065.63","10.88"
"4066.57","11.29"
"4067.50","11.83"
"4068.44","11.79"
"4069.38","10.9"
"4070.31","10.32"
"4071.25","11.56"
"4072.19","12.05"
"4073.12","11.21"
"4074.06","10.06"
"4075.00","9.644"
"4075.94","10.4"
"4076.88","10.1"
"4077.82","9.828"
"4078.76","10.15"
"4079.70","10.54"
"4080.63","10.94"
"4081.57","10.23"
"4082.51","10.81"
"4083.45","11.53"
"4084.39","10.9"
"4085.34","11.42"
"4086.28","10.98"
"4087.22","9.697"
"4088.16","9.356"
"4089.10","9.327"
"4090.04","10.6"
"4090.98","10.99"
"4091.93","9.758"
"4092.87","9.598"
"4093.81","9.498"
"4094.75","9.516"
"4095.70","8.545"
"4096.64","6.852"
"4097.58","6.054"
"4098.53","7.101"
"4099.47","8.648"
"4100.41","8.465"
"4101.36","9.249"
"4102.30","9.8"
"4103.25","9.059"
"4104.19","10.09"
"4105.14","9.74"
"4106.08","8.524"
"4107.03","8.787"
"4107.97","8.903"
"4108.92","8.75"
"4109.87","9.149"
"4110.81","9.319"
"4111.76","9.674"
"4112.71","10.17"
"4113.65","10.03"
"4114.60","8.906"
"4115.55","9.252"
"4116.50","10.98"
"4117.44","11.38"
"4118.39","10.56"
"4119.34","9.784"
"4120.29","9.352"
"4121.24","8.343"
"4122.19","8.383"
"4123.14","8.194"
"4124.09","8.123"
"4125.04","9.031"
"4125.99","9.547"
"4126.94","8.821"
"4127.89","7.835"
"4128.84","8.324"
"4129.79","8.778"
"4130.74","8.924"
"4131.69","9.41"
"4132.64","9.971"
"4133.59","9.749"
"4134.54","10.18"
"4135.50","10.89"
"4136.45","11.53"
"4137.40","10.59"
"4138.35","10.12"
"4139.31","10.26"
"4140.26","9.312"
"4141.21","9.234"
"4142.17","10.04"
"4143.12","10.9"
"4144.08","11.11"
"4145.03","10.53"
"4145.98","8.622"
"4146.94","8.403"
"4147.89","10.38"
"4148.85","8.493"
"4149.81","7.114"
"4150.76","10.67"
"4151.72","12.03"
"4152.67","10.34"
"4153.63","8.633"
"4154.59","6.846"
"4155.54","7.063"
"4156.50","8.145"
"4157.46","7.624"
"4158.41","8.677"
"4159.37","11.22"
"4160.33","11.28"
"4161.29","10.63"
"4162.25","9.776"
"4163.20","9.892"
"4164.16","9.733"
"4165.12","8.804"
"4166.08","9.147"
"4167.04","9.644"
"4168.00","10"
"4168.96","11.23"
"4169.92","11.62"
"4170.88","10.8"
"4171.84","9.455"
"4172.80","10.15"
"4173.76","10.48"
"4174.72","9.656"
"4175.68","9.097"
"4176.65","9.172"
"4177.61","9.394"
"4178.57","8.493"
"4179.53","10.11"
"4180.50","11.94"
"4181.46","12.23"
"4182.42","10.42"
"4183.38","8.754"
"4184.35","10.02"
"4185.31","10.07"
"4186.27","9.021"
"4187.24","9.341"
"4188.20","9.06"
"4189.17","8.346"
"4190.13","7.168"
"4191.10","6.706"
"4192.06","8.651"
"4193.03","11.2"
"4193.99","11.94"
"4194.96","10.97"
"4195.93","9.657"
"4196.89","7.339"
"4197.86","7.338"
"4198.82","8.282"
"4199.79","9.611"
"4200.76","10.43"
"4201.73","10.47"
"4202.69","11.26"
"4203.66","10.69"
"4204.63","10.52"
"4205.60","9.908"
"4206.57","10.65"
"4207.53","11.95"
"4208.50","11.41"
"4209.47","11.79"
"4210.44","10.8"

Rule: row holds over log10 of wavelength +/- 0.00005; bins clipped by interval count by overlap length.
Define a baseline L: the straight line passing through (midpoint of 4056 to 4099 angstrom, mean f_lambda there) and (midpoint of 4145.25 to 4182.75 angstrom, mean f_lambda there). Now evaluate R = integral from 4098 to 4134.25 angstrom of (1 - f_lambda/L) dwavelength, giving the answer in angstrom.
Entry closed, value 2.62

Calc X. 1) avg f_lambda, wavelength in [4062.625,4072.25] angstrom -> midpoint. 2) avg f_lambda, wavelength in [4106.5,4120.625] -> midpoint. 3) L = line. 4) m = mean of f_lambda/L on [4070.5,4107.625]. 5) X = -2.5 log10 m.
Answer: 0.06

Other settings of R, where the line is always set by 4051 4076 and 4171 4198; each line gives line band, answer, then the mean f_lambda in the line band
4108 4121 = 0.4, 9.73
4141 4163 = 0.7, 9.48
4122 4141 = 1.0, 9.42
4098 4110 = 1.4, 8.92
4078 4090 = -0.2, 10.5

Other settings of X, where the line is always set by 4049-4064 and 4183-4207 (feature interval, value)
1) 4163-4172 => -0.05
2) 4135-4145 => -0.07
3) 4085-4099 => 0.08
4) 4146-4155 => 0.06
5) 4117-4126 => 0.07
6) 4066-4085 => -0.08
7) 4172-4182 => -0.05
